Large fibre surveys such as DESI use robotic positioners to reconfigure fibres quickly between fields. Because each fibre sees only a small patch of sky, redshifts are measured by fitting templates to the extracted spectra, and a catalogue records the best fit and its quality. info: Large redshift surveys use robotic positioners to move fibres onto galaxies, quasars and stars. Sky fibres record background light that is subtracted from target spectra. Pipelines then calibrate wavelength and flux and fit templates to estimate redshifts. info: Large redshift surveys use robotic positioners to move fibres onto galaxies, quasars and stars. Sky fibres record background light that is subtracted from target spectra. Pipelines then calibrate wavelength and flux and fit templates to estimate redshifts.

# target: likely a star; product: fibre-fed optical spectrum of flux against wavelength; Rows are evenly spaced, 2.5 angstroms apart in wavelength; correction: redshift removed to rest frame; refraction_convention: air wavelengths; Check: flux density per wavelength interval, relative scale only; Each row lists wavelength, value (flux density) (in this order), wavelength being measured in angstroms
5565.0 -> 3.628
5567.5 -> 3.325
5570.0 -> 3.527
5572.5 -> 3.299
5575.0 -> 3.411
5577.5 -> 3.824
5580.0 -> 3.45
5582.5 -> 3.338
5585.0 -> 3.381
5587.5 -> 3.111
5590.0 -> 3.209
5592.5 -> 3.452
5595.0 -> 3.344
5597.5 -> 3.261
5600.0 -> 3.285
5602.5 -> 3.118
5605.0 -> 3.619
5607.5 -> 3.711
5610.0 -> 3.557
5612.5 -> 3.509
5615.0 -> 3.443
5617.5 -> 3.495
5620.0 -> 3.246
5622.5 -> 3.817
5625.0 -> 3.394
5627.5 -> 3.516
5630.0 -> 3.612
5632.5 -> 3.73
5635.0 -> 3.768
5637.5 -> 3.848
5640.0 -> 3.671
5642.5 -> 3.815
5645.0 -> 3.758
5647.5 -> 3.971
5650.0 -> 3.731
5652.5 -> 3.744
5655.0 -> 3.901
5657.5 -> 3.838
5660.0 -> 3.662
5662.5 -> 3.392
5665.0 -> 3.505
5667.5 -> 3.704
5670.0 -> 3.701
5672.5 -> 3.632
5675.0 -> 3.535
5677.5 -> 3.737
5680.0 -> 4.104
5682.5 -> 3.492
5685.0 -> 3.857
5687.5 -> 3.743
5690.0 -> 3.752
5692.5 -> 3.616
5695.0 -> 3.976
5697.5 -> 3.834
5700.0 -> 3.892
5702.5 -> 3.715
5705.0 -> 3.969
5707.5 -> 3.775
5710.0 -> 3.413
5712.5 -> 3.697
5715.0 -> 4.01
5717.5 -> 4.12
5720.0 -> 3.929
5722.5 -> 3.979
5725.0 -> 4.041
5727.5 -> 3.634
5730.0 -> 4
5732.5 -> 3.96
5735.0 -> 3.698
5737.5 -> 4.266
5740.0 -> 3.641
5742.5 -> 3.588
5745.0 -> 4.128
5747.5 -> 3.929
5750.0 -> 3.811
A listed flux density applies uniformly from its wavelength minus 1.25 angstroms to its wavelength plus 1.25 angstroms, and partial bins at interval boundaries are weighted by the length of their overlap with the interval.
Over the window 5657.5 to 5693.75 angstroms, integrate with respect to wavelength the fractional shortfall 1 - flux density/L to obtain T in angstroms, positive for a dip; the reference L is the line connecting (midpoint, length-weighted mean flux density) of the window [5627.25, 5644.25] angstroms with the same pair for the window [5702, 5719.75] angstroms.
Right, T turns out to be 0.9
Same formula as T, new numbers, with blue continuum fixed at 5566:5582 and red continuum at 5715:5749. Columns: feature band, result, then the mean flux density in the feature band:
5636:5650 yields -0.5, 3.8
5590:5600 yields 0.6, 3.33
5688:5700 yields 0.0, 3.8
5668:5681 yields 0.1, 3.73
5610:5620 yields 0.3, 3.46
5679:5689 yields 0.0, 3.79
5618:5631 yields 0.4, 3.51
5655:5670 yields 0.3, 3.65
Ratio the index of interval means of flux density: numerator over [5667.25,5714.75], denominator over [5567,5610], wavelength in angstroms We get 1.1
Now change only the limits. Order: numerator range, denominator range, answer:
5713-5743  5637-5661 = 1.03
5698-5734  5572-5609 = 1.14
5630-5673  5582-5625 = 1.09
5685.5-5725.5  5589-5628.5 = 1.12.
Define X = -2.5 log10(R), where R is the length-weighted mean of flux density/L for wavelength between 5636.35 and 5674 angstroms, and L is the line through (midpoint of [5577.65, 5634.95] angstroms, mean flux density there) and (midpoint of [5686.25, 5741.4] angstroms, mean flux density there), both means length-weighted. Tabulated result -0.028 mag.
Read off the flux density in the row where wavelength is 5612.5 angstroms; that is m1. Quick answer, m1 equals 3.509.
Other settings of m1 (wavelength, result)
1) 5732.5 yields 3.96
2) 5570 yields 3.527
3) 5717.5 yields 4.12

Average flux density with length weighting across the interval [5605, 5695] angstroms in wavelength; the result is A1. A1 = 3.68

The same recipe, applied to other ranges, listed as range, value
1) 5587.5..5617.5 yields 3.4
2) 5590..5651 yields 3.56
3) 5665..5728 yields 3.79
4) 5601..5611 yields 3.49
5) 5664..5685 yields 3.69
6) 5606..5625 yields 3.53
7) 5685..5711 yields 3.78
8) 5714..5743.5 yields 3.91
